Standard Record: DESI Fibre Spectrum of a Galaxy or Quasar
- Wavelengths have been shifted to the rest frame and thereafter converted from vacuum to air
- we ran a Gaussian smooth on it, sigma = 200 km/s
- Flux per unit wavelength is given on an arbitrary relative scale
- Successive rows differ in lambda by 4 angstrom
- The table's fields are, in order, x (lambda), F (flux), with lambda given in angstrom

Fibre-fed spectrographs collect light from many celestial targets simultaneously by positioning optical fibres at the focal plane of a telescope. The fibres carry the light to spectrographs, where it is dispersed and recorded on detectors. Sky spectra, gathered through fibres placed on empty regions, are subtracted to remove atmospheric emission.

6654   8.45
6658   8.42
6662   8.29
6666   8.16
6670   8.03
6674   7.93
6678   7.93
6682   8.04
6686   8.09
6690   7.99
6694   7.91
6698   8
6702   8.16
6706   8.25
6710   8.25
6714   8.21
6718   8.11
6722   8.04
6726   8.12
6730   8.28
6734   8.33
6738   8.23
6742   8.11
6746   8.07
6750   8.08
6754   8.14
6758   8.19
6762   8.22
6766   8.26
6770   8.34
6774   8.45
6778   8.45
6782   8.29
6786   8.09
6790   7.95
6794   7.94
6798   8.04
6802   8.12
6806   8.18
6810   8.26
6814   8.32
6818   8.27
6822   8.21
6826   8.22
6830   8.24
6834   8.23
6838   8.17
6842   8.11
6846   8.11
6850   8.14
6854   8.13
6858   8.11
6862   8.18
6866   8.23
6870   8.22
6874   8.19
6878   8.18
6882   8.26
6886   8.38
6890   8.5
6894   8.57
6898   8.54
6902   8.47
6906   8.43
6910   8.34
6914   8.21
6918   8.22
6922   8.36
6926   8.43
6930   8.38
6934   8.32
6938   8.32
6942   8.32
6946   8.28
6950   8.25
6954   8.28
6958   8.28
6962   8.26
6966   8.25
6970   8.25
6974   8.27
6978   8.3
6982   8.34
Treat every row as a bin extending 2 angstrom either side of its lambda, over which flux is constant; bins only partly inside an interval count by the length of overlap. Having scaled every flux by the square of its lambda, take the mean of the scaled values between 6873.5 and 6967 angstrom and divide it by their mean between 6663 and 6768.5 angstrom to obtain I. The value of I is 1.09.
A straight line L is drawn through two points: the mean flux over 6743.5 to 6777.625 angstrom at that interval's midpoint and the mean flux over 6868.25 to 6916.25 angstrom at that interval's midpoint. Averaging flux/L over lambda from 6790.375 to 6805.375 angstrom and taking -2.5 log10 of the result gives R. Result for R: 0.03 mag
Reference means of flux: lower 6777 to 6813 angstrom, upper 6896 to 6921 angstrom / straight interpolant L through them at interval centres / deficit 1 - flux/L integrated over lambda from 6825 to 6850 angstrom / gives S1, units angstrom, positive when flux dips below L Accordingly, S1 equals 0.2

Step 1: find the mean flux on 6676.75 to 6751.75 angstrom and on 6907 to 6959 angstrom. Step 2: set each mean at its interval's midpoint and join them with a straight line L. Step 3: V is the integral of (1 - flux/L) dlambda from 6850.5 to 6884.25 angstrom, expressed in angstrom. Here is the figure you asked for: 0.3 angstrom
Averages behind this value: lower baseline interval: 8.12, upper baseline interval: 8.31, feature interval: 8.19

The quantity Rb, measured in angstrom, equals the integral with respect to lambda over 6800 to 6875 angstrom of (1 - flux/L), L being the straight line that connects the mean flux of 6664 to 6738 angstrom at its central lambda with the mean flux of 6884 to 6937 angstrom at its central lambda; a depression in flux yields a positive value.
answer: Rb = 0.9 angstrom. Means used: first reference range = 8.11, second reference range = 8.39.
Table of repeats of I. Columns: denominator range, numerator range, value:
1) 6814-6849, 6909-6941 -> 1.04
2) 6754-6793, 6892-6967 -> 1.06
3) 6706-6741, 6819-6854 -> 1.03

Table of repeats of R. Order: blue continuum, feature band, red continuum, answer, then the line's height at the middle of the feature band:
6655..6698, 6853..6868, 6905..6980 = 0.009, 8.23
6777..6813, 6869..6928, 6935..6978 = -0.016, 8.23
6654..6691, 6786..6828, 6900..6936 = 0.013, 8.25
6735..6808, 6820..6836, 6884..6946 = 0.004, 8.26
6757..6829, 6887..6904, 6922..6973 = -0.031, 8.27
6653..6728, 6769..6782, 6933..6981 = -0.030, 8.17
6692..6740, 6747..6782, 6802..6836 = -0.009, 8.19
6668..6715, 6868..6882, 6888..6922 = 0.020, 8.36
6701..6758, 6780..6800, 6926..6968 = 0.019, 8.21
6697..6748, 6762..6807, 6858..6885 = -0.001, 8.19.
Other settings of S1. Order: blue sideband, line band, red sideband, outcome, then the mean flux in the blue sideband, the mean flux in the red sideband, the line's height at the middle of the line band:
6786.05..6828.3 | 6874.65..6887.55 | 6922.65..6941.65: 0.02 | 8.15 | 8.36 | 8.27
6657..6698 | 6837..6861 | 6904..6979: 0.27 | 8.07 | 8.3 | 8.22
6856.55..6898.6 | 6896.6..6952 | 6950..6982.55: -0.40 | 8.3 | 8.27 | 8.29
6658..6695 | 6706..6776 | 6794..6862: -0.80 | 8.07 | 8.17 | 8.11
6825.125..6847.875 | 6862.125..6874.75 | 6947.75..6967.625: -0.01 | 8.18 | 8.26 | 8.2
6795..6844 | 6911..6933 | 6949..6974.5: -0.21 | 8.19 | 8.26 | 8.24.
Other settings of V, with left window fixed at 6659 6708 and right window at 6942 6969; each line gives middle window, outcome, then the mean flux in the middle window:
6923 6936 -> -0.20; 8.38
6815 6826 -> -0.10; 8.24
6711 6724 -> -0.05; 8.13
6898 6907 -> -0.26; 8.47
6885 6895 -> -0.32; 8.48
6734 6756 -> -0.08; 8.14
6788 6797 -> 0.22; 7.96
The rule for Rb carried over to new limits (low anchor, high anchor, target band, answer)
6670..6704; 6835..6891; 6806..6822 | -0.2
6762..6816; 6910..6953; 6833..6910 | -0.1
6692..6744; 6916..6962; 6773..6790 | -0.1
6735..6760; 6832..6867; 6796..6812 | 0.0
